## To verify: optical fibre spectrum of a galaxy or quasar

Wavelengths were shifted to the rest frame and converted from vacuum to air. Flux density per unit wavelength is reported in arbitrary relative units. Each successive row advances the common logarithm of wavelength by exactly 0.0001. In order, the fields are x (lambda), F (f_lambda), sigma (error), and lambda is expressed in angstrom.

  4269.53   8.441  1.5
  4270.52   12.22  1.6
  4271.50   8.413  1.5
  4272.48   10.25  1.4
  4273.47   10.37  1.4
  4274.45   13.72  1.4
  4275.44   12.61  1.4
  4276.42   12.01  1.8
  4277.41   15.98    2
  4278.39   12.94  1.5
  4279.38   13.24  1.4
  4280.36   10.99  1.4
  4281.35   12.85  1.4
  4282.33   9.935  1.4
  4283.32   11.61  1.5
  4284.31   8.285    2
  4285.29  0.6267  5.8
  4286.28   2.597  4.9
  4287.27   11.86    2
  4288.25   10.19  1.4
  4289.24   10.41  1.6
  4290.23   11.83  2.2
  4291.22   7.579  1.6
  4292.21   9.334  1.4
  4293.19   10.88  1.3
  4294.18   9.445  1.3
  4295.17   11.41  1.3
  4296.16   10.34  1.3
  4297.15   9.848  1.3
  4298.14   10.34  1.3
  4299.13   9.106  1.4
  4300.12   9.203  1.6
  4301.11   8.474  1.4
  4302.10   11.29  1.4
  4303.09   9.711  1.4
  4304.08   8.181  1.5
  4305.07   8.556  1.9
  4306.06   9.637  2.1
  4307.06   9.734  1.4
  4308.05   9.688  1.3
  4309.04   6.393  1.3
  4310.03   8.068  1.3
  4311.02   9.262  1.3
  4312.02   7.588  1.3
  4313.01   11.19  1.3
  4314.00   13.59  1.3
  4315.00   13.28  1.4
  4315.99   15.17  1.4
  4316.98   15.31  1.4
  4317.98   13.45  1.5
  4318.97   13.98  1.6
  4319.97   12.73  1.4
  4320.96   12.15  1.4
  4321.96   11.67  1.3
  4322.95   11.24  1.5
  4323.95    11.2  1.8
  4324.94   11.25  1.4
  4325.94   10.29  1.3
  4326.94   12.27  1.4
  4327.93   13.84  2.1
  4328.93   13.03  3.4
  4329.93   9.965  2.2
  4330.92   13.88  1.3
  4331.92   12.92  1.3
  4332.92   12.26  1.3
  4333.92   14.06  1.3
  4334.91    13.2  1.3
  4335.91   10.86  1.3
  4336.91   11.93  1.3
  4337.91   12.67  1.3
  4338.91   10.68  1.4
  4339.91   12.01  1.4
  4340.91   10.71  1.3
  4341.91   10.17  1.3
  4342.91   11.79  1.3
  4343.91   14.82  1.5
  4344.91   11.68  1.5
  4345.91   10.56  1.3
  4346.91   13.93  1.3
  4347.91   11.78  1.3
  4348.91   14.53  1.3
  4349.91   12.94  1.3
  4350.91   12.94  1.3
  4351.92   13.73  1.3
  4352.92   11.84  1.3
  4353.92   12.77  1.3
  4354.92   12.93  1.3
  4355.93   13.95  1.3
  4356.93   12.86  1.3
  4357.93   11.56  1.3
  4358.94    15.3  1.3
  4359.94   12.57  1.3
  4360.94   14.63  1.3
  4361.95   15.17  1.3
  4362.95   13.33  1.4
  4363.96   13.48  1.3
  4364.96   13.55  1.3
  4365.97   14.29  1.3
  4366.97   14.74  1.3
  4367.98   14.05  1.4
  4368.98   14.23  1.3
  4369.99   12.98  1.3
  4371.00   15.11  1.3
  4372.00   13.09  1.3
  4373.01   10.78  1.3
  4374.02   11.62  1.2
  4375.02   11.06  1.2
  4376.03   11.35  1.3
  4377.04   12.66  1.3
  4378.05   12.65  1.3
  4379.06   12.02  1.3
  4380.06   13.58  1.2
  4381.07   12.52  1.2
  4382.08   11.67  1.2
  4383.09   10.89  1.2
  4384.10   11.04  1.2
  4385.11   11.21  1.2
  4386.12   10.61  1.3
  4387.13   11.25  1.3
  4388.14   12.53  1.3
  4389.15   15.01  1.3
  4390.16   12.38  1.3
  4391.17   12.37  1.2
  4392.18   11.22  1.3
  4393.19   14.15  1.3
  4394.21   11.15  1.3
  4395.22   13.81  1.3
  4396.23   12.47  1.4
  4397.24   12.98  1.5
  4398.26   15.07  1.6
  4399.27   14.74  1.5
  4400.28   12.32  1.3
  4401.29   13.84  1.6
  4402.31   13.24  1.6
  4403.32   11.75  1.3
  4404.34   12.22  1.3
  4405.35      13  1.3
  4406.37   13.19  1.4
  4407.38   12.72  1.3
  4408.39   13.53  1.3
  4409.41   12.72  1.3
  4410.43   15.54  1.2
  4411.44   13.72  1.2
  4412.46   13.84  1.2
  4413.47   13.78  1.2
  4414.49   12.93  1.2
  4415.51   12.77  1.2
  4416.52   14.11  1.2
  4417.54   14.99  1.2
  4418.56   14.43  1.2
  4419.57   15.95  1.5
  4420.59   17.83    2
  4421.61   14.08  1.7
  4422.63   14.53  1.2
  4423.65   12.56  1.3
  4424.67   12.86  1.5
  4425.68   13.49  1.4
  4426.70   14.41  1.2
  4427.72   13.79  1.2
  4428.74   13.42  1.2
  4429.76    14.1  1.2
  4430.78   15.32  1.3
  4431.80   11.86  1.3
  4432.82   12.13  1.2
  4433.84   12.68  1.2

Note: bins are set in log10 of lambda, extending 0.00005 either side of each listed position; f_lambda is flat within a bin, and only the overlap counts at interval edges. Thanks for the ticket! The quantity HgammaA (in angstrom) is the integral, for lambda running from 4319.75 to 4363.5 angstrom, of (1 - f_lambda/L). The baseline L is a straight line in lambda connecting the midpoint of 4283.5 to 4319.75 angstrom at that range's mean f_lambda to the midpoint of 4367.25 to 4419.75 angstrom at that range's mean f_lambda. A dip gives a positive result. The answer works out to -4.98 angstrom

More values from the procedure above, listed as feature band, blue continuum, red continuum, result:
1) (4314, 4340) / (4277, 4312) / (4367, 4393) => -4.52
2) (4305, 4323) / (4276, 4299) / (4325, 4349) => 0.03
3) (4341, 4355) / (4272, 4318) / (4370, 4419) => -1.03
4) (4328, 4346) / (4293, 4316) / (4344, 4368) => -0.17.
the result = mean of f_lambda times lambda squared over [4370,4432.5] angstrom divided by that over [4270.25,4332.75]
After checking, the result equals 1.3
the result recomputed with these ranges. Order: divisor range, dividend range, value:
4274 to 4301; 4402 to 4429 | 1.42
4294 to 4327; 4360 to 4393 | 1.22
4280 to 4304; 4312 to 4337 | 1.34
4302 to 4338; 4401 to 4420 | 1.23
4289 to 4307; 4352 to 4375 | 1.41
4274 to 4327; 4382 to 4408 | 1.24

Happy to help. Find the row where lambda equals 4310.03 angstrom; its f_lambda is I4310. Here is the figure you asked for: 8.068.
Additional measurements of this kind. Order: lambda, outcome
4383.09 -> 10.89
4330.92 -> 13.88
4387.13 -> 11.25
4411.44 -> 13.72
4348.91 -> 14.53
